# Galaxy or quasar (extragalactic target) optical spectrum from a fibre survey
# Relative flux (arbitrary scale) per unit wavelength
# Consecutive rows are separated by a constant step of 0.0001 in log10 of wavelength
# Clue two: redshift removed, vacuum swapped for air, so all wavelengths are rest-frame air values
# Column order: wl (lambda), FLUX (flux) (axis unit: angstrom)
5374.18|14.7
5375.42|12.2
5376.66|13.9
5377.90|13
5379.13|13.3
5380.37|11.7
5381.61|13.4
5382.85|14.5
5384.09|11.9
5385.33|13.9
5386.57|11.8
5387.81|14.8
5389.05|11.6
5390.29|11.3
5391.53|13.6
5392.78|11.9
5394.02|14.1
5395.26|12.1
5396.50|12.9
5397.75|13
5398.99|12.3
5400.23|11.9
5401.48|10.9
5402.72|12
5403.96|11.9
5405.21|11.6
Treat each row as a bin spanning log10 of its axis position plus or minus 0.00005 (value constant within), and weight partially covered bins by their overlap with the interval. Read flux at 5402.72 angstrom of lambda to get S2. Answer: 12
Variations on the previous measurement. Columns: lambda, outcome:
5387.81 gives 14.8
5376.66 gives 13.9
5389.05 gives 11.6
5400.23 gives 11.9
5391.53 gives 13.6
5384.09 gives 11.9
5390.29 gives 11.3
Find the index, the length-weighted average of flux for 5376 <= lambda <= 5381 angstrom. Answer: 13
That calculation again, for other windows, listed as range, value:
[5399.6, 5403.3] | 11.6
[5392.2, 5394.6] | 13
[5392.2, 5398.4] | 12.8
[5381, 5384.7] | 13.3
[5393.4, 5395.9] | 13.1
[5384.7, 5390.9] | 12.7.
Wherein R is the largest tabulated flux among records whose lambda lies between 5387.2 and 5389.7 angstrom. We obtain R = 14.8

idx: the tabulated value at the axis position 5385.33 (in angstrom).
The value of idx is 13.9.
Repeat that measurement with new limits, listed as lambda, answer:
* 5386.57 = 11.8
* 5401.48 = 10.9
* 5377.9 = 13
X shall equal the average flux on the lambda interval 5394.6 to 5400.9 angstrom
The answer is 12.4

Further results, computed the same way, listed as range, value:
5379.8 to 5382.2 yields 12.6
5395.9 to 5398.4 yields 12.9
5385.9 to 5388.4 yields 13.3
